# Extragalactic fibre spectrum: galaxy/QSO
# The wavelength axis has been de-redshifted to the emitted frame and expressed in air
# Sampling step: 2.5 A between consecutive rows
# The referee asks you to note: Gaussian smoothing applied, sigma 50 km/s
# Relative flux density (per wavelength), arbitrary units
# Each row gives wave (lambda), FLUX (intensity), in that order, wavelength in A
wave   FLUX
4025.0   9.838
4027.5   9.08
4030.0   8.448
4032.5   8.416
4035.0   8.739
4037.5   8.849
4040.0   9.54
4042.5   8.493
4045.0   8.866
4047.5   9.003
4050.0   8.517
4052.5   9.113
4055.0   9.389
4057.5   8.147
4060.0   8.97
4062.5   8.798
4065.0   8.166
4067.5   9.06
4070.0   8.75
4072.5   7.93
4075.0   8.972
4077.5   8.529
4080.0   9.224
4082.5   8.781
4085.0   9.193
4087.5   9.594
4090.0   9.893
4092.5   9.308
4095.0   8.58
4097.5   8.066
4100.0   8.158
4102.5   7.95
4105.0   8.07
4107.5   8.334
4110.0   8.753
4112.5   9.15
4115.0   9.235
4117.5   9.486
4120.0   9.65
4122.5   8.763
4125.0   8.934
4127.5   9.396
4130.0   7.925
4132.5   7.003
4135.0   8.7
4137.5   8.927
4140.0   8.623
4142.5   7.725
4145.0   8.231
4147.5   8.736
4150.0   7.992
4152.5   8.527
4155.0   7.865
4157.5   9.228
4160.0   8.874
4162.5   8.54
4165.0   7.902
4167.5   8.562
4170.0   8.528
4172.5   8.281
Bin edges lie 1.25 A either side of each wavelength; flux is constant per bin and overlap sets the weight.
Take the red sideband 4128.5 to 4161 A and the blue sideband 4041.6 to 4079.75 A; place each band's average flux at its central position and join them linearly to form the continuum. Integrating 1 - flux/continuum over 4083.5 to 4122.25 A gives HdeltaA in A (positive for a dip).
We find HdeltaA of -1.6 A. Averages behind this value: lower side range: 8.73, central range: 8.89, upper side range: 8.34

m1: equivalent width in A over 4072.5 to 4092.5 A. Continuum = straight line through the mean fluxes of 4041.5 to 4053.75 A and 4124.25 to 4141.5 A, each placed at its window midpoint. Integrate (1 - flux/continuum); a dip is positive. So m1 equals -1.0 A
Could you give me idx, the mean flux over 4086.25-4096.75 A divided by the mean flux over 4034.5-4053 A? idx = 1.0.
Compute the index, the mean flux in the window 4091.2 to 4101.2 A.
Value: 8.54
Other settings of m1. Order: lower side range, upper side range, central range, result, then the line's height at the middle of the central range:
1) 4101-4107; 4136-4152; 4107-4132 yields -2.3 A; 8.18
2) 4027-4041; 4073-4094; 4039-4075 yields 0.8 A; 8.97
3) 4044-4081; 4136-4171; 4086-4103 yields -0.4 A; 8.65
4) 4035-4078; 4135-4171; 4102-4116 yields 0.0 A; 8.6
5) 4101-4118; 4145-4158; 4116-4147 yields -0.3 A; 8.53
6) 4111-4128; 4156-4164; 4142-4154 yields 0.9 A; 8.94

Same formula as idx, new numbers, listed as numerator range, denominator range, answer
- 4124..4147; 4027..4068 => 0.95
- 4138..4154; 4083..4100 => 0.92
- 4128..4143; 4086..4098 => 0.90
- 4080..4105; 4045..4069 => 1.00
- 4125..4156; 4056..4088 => 0.95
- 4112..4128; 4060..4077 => 1.07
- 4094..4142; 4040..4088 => 0.98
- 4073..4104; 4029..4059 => 1.00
